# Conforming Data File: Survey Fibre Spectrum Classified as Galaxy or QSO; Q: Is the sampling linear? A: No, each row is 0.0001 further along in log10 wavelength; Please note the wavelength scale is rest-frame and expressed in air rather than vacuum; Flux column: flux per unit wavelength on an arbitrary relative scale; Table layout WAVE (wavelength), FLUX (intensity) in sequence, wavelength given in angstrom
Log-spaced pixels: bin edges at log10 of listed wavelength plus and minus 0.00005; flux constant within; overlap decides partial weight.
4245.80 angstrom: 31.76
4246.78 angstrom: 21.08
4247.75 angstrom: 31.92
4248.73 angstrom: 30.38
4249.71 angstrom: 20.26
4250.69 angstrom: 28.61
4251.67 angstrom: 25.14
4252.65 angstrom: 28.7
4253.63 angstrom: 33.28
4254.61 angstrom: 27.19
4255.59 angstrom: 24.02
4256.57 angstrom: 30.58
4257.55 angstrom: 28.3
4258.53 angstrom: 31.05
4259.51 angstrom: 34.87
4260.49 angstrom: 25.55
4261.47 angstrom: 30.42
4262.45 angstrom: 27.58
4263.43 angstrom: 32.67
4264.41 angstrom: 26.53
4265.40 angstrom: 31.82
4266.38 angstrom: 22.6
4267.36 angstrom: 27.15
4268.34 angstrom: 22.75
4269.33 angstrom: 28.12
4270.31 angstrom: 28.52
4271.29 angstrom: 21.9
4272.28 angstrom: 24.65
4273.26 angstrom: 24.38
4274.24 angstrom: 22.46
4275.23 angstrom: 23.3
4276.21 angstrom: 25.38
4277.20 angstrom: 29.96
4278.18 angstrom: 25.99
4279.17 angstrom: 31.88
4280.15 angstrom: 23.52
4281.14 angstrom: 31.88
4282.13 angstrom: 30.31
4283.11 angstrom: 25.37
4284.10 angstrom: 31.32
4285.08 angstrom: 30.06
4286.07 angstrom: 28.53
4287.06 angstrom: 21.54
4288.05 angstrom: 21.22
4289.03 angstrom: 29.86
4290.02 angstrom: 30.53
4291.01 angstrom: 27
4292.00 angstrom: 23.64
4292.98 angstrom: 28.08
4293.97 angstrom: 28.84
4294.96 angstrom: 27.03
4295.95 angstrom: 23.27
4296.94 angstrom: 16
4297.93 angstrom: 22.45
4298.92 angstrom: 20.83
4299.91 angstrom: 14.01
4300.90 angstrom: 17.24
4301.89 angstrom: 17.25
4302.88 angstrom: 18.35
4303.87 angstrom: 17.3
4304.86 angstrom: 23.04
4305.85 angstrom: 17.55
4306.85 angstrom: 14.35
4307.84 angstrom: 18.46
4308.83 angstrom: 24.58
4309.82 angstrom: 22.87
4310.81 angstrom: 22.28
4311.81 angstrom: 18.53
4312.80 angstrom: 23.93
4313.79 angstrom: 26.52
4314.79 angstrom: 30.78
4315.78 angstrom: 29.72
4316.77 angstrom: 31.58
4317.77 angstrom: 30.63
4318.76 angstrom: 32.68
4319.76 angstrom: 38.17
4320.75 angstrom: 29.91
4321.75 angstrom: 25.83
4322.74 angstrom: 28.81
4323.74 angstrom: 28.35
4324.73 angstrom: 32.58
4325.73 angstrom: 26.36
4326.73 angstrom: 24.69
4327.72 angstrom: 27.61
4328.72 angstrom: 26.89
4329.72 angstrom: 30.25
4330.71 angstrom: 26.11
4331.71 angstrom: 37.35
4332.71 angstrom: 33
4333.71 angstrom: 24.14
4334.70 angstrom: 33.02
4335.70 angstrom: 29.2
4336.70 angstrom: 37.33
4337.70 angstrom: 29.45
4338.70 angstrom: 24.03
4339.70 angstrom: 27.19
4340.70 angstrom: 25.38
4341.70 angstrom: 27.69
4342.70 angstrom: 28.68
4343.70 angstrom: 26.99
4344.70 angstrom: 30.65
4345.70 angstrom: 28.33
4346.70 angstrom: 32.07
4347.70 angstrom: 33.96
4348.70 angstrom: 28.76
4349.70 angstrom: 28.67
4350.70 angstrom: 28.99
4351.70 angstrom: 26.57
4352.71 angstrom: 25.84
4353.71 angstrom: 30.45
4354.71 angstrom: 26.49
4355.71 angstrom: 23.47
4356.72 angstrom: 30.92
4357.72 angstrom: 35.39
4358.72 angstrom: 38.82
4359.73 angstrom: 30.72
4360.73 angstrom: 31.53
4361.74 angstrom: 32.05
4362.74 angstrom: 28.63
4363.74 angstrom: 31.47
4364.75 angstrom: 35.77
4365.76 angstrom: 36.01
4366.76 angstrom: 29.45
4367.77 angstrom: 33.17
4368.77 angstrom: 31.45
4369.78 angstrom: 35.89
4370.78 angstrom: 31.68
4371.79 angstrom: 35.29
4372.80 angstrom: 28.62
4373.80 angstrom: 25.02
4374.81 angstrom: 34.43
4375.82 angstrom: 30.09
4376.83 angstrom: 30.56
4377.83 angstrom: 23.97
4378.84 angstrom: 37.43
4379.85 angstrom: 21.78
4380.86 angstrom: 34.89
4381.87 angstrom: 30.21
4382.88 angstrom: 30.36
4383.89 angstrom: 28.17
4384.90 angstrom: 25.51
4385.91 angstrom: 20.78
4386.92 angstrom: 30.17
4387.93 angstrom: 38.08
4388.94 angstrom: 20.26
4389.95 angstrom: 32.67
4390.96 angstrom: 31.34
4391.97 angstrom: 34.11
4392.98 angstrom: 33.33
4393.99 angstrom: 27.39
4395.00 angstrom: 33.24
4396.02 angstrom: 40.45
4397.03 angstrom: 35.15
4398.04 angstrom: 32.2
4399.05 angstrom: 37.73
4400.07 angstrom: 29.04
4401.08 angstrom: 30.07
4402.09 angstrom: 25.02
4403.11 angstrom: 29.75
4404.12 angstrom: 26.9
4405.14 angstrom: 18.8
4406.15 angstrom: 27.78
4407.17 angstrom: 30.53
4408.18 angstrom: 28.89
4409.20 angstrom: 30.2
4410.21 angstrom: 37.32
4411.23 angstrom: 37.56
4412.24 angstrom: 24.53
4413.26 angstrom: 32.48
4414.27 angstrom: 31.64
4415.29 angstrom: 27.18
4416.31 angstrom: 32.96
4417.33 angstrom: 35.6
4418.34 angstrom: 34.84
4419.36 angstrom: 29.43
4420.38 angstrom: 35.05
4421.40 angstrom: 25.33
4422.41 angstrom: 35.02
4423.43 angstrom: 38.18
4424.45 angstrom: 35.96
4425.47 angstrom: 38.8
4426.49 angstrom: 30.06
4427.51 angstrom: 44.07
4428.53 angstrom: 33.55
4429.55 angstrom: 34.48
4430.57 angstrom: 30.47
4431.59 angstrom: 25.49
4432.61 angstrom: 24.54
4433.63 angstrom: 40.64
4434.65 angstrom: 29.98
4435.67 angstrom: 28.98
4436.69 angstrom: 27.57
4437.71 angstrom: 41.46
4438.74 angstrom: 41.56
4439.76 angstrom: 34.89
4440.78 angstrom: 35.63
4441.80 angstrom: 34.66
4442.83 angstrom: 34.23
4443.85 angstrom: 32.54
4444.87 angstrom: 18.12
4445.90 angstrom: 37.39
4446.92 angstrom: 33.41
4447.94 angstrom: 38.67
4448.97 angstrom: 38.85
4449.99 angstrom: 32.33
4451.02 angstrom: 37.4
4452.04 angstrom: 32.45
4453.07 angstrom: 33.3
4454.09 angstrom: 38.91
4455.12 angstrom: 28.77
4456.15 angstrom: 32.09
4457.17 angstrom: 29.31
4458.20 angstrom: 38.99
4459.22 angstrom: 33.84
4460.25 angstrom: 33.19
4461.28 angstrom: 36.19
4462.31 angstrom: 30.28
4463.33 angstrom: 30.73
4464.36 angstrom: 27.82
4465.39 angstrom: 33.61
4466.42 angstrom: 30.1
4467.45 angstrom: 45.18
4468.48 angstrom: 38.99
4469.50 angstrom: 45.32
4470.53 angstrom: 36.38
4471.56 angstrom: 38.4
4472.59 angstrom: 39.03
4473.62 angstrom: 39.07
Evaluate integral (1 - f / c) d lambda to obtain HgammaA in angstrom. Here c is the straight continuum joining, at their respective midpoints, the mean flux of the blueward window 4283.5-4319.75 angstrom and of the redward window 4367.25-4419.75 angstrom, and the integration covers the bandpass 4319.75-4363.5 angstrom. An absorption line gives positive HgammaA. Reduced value -4.1 angstrom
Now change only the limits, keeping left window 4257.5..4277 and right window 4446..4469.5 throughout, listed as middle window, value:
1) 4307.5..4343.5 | 1.4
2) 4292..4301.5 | 2.1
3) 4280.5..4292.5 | 0.1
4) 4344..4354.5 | 0.3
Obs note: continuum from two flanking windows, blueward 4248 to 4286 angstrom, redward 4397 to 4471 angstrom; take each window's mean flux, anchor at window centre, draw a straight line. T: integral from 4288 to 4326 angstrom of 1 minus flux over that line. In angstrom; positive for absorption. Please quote 5.6 angstrom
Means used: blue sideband 27.6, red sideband 33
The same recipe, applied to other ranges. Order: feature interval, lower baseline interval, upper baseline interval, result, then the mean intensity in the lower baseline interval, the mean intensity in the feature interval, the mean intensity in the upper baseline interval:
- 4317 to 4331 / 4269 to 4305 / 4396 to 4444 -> -1.3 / 24.7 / 29.3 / 32.4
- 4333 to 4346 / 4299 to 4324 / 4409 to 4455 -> -1.2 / 24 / 28.7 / 33.5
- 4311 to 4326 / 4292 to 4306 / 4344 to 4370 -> -2.8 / 21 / 28.9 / 30.9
